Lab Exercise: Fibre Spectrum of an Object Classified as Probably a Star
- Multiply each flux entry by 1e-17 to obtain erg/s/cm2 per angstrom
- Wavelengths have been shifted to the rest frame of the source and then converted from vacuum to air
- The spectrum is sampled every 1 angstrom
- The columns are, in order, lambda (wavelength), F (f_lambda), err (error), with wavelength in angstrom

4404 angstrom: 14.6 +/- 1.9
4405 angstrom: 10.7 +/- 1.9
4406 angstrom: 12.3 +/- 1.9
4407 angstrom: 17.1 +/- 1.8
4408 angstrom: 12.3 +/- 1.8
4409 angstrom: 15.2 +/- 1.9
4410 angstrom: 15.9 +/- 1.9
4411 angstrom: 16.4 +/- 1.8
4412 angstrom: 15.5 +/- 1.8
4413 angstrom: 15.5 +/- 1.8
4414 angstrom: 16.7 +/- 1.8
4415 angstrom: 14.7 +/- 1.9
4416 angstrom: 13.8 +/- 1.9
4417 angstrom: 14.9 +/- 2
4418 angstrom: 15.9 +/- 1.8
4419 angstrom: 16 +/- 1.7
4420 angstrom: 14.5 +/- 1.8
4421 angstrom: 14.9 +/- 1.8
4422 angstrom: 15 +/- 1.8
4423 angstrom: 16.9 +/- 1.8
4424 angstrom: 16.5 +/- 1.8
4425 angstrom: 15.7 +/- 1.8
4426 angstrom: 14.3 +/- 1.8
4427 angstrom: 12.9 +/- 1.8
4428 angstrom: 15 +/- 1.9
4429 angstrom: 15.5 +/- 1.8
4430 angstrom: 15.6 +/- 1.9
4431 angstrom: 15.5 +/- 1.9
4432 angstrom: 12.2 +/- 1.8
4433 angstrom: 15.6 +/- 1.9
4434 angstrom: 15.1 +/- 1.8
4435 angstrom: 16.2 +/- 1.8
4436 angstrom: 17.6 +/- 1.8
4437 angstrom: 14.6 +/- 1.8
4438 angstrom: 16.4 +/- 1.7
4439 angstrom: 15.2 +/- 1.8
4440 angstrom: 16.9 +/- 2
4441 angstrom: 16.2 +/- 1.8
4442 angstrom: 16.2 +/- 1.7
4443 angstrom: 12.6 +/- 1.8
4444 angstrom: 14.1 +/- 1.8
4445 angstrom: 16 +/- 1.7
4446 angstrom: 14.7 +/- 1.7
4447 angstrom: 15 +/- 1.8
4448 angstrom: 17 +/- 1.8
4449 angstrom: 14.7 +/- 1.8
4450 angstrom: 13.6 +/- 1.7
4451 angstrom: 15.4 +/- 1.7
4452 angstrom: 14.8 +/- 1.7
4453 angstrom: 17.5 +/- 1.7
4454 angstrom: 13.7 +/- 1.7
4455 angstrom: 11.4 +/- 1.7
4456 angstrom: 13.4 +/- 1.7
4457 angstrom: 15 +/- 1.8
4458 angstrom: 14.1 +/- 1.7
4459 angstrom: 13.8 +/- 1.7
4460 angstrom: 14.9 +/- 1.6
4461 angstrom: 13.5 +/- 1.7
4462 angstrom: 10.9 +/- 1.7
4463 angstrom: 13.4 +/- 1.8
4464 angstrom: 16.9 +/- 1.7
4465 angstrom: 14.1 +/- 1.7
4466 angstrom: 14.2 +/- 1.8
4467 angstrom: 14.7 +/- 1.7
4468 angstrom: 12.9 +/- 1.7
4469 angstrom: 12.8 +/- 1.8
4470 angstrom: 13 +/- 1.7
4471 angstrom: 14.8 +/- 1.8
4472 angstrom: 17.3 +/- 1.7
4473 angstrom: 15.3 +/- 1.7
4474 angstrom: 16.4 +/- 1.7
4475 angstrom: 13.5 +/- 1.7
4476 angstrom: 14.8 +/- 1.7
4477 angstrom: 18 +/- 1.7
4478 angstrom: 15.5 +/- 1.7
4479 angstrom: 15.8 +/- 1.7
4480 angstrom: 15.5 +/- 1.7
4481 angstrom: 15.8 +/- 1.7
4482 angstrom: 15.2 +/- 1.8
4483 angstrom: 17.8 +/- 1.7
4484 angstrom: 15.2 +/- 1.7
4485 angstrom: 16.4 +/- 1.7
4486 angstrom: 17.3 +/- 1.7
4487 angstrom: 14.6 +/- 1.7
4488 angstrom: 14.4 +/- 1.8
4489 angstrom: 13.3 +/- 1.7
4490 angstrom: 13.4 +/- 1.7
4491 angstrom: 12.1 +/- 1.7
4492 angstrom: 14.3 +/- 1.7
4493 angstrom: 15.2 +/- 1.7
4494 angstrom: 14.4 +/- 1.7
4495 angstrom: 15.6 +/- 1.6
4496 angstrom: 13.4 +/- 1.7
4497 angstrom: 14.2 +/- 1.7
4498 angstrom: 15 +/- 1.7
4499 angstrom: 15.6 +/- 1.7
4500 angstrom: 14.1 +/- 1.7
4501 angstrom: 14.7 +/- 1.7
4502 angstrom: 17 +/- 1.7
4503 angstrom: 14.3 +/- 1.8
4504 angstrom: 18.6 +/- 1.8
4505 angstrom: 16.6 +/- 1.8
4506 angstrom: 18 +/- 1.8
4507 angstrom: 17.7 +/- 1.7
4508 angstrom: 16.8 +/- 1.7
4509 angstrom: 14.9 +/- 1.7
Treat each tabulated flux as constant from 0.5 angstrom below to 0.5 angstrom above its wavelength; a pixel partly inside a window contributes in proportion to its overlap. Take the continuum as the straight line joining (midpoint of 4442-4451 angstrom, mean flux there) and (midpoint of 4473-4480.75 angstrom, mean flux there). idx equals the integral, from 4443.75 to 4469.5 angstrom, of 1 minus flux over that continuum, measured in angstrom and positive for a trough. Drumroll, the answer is 1.29 angstrom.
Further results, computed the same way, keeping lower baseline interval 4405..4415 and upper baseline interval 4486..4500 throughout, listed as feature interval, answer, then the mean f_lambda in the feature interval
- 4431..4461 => -0.5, 14.9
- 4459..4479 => -0.1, 14.6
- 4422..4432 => -0.2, 15.2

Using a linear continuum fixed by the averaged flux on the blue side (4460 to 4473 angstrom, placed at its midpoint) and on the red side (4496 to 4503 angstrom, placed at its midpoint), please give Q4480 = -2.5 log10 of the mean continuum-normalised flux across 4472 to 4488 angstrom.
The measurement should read -0.10 mag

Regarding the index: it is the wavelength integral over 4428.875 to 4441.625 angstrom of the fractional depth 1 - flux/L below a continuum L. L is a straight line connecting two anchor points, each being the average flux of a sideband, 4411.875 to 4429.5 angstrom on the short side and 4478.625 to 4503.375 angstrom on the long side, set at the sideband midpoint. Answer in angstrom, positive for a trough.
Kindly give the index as -0.35 angstrom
